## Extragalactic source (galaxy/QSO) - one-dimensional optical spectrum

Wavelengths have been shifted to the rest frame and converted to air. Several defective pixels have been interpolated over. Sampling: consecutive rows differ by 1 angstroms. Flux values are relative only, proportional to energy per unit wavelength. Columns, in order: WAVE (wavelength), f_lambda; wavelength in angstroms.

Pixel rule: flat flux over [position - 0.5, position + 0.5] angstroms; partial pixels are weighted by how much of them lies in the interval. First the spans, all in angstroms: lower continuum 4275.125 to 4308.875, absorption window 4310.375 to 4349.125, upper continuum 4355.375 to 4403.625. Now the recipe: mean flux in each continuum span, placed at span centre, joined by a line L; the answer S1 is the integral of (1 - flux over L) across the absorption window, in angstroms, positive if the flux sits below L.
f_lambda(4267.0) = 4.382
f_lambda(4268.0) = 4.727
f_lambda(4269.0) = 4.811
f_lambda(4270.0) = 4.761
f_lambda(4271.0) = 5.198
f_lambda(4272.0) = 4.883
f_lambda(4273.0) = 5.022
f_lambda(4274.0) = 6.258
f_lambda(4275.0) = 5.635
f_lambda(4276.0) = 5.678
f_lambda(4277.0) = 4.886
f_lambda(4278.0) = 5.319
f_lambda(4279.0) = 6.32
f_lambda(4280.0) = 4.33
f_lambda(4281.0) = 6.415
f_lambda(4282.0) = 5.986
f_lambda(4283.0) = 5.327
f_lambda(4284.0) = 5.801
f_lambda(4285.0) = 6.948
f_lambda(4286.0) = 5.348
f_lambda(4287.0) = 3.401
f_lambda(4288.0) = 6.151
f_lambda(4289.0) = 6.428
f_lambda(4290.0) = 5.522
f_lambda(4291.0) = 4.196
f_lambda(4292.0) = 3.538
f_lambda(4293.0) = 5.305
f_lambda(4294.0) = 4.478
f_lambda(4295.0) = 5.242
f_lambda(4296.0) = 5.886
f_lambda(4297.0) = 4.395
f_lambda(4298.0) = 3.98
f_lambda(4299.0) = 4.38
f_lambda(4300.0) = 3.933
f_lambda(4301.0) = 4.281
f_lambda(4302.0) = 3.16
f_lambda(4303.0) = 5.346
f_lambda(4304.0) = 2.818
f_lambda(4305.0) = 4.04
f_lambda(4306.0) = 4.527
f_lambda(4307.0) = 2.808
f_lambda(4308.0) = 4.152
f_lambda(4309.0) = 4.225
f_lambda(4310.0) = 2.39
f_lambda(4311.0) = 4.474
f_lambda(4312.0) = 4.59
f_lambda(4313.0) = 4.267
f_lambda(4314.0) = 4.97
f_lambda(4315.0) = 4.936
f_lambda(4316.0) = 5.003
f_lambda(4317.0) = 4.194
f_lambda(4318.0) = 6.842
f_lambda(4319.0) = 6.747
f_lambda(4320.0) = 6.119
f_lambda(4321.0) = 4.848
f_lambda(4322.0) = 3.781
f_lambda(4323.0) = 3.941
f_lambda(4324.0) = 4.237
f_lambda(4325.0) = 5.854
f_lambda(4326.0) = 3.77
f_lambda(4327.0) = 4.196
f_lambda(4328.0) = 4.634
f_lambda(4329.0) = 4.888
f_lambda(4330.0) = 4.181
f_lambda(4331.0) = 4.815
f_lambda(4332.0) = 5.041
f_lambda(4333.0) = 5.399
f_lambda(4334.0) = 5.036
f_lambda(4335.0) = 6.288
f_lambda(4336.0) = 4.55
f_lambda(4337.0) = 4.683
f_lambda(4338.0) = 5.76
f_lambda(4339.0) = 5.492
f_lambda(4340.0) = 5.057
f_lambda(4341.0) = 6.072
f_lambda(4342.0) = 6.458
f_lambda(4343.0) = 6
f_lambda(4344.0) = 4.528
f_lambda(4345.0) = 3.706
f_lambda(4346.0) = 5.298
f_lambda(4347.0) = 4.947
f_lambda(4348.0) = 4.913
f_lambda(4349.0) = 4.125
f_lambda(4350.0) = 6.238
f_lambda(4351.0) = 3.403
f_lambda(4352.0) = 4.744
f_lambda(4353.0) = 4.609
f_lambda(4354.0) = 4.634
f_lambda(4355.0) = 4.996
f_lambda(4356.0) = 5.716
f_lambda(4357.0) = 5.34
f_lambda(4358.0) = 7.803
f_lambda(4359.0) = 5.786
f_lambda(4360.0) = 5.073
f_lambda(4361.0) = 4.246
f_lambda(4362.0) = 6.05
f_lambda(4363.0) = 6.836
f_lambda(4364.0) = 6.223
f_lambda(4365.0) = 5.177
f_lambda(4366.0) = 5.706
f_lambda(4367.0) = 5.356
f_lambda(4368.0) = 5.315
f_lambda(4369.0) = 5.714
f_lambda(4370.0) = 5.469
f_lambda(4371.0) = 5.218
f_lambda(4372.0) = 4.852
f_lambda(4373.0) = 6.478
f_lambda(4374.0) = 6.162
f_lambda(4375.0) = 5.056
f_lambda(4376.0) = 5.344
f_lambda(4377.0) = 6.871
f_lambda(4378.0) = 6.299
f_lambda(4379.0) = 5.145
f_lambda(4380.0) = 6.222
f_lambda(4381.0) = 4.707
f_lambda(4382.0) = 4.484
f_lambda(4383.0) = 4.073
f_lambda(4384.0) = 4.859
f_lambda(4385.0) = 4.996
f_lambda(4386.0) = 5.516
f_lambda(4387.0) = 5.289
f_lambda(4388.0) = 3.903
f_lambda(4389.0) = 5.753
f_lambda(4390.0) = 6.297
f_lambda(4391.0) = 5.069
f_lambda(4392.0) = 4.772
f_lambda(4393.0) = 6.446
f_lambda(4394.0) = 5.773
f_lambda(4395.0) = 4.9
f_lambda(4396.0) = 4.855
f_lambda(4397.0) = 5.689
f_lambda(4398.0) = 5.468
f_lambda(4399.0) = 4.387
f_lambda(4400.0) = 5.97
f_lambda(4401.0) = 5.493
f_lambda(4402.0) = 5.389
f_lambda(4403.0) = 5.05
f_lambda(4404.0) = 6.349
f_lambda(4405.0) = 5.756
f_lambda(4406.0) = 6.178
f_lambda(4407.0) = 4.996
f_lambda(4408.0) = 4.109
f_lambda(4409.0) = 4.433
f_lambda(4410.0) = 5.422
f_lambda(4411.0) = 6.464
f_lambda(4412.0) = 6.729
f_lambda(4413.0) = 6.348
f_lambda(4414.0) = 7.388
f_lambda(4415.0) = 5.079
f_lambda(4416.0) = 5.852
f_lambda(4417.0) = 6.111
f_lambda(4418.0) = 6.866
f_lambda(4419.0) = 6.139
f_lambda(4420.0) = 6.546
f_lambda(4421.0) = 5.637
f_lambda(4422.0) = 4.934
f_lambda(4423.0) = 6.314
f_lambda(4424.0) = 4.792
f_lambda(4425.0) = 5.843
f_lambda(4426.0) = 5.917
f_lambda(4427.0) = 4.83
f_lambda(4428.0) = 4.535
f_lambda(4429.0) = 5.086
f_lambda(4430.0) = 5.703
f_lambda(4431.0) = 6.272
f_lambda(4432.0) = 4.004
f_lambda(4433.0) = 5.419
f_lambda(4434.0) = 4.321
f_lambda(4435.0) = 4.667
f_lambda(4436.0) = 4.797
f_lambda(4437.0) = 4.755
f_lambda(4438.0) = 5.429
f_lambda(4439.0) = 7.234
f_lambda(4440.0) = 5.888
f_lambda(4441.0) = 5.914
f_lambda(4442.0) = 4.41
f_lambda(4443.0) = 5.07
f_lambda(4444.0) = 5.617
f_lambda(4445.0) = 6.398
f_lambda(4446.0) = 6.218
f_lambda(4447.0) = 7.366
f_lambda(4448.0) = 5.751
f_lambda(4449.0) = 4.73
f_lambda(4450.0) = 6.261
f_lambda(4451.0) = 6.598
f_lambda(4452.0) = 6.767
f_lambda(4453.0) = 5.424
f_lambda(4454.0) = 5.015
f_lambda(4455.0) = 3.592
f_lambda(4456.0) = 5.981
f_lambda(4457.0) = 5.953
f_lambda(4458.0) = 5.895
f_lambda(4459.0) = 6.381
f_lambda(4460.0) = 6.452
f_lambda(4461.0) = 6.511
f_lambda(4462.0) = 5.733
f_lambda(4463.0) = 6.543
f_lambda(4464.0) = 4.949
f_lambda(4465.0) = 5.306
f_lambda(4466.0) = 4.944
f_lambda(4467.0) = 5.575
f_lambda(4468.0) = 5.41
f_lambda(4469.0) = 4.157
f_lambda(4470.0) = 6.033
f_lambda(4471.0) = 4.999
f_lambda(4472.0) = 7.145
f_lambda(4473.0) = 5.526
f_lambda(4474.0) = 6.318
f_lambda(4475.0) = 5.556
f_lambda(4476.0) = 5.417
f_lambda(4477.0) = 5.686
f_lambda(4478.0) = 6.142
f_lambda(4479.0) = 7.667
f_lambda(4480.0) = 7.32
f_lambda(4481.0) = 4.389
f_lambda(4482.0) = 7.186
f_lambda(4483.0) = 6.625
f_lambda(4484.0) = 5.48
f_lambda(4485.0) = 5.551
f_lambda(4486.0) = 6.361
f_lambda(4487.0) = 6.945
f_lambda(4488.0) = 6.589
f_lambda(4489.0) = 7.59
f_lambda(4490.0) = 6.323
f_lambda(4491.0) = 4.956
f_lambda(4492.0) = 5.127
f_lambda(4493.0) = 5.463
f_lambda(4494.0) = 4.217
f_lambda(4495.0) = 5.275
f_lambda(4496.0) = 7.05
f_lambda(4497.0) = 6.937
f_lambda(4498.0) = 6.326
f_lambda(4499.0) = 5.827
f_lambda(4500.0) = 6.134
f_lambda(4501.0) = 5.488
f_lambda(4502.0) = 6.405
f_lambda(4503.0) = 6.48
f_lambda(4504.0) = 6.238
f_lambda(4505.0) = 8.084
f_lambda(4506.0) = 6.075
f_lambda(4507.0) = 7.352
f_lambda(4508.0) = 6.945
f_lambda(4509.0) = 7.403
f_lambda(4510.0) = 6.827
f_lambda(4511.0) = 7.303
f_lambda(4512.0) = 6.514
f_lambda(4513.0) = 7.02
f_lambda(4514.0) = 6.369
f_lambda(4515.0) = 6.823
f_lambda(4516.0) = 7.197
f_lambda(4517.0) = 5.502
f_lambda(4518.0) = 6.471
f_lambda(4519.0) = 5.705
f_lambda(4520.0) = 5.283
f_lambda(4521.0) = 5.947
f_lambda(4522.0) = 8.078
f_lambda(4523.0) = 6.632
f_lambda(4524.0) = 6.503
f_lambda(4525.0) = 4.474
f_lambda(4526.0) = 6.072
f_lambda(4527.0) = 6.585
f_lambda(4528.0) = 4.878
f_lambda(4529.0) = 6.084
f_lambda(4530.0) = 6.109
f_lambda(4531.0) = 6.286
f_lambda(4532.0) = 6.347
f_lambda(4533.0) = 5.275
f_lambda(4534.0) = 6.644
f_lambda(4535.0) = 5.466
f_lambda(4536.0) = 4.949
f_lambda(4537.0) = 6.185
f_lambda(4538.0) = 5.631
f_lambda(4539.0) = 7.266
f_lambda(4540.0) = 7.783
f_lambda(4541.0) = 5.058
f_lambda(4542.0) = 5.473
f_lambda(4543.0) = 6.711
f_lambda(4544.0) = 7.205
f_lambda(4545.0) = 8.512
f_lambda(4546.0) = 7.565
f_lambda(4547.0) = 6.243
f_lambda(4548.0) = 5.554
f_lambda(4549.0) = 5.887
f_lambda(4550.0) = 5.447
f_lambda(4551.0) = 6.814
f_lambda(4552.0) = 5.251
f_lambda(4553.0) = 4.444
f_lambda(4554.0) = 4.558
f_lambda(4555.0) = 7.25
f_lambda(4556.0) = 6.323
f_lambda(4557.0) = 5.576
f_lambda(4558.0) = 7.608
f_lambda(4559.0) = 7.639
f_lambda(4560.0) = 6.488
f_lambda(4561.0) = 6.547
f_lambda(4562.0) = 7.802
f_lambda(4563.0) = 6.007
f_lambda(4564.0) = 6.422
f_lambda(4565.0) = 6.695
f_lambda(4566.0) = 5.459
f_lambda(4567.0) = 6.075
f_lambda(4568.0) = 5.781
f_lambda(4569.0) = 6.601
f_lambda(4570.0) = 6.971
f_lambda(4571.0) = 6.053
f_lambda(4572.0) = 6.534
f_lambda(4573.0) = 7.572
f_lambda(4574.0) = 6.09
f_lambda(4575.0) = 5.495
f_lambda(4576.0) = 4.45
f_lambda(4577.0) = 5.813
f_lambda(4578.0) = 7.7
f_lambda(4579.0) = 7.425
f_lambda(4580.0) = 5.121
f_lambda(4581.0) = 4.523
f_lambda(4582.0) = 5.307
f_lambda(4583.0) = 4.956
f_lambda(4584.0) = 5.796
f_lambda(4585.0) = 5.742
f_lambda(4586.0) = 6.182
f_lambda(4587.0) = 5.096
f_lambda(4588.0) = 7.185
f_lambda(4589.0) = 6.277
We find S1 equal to 1.0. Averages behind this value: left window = 4.86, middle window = 4.99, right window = 5.47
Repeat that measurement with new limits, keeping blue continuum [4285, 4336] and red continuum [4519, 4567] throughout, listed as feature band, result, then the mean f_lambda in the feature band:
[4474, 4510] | -2.2 angstroms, 6.26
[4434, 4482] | -0.7 angstroms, 5.74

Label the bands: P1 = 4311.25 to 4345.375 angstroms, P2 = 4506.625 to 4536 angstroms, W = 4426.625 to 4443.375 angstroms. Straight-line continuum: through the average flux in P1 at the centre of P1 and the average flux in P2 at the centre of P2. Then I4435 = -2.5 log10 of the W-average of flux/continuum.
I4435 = 0.108 mag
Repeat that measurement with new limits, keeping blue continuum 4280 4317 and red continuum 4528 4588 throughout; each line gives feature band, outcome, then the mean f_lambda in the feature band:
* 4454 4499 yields -0.04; 5.89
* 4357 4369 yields -0.14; 5.76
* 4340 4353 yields -0.02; 5.02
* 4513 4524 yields -0.09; 6.43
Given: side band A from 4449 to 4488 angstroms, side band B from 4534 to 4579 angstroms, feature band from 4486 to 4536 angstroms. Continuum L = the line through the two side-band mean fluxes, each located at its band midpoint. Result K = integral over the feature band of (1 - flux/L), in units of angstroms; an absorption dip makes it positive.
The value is -1.5 angstroms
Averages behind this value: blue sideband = 5.88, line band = 6.27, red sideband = 6.31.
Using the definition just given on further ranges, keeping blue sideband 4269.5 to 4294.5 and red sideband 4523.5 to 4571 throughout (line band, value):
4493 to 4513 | -1.3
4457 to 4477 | 0.7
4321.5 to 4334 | 2.1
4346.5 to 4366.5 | 0.9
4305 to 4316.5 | 2.6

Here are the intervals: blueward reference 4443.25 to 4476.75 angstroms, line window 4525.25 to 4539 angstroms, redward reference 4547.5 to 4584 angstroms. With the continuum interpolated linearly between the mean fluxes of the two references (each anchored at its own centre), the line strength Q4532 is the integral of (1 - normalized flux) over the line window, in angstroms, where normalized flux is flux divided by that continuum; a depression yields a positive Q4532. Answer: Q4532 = 0.21 angstroms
